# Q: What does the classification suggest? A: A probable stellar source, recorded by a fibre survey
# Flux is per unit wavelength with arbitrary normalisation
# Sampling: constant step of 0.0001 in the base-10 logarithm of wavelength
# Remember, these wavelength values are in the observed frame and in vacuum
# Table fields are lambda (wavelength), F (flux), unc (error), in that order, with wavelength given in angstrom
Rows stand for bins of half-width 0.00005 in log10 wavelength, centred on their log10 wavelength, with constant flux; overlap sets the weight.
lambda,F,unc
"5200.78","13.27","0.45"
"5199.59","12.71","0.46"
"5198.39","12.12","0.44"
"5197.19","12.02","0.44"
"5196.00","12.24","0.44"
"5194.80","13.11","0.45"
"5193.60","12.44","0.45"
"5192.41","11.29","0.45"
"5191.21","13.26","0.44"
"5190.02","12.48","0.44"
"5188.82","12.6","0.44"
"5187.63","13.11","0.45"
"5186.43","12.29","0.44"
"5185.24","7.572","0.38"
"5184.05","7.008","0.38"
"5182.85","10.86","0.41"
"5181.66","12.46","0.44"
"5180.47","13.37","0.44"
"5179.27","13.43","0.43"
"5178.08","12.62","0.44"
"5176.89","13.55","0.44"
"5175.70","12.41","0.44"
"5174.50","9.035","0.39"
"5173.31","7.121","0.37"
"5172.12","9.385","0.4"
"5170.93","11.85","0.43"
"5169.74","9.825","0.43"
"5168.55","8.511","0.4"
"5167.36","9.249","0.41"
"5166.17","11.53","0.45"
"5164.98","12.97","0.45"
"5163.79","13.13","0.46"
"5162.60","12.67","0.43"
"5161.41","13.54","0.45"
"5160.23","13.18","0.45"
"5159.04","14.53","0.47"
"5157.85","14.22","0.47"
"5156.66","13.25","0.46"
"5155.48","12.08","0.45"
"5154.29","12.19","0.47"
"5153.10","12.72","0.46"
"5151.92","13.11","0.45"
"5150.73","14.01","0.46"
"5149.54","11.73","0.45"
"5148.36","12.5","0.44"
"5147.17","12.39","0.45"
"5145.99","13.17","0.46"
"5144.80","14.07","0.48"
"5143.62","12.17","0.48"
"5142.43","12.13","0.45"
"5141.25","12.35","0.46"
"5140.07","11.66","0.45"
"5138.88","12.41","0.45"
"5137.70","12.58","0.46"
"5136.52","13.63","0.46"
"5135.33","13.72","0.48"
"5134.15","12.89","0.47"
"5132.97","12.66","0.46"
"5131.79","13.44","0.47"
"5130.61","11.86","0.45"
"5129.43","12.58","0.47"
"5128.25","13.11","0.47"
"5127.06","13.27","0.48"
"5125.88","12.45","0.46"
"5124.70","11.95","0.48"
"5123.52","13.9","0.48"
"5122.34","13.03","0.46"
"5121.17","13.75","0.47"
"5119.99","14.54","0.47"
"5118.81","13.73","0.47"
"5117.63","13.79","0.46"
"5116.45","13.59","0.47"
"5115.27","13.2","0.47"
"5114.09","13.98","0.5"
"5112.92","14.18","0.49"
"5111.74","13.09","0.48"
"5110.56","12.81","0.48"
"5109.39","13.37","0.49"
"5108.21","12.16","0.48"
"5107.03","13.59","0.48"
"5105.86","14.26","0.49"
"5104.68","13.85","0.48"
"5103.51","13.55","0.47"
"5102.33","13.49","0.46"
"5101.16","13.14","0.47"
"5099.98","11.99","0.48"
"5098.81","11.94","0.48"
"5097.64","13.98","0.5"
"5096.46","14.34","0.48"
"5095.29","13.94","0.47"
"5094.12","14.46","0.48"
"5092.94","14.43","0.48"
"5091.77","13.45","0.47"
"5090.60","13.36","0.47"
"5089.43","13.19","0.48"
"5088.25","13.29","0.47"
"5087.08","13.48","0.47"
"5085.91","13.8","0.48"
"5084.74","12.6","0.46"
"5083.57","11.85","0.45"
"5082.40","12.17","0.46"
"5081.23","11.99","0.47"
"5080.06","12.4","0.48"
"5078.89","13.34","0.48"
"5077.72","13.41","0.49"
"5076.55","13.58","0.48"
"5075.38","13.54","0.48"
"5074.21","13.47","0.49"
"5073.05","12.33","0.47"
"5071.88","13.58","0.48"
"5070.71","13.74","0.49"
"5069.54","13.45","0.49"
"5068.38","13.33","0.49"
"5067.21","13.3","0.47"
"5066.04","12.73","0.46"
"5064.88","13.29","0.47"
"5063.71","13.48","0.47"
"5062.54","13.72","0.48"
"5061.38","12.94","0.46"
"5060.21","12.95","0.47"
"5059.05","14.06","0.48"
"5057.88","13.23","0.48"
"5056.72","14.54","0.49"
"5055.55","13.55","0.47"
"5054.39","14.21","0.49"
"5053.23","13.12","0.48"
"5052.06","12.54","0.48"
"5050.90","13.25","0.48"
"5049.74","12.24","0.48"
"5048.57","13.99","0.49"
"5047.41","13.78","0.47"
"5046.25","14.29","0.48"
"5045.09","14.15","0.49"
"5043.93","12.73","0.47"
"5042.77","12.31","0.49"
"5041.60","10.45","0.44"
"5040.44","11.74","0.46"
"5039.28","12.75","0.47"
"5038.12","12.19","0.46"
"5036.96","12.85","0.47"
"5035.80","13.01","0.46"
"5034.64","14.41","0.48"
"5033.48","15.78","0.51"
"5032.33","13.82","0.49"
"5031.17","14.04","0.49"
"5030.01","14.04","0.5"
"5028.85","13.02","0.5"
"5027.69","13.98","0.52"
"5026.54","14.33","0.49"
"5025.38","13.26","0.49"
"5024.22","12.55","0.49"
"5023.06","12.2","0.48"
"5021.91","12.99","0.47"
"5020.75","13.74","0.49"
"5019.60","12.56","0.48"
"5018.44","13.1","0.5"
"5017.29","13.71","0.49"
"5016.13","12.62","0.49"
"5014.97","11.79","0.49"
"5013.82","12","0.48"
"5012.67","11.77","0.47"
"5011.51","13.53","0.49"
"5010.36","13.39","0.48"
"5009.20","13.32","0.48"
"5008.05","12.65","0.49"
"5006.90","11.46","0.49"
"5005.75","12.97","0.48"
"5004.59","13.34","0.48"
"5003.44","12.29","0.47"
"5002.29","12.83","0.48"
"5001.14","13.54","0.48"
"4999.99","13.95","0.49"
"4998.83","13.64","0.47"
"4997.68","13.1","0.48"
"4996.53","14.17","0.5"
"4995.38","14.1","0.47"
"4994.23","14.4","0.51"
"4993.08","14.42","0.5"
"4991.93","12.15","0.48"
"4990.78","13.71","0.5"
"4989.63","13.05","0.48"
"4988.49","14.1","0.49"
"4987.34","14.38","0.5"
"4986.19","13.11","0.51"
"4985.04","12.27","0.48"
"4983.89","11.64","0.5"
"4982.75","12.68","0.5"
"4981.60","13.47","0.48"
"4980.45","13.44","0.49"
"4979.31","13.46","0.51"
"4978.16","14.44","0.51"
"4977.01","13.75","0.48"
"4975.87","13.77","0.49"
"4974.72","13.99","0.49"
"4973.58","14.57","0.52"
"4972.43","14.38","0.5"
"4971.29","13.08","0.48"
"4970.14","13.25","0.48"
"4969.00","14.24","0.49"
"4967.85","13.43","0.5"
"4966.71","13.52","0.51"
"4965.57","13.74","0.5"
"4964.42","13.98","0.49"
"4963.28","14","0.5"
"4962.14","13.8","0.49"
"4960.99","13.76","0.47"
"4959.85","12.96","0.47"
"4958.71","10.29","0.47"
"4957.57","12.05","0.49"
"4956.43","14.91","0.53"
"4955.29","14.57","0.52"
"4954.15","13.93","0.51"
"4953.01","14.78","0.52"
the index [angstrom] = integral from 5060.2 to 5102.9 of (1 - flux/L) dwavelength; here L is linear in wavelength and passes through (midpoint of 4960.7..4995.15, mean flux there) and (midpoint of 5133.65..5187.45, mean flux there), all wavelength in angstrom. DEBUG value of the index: -1.8 angstrom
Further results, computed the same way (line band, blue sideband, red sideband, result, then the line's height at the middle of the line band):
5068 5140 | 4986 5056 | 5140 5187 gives -4.5 angstrom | 12.5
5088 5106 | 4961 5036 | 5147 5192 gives -1.4 angstrom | 12.5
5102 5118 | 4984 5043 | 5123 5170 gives -0.9 angstrom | 12.7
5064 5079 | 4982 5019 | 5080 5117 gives -0.1 angstrom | 13.2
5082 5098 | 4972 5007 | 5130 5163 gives -0.4 angstrom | 13.1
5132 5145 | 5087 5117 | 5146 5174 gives -0.2 angstrom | 12.5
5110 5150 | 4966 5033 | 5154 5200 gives -2.6 angstrom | 12.2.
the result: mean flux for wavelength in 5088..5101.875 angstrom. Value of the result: 13.5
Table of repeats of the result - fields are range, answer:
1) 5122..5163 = 12.9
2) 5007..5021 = 12.8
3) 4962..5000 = 13.6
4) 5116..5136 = 13.2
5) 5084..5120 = 13.5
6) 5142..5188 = 11.9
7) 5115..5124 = 13.7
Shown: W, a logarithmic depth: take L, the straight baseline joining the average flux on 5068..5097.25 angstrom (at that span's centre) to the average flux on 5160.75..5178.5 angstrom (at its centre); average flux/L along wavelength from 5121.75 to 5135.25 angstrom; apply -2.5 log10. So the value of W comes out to -0.06 mag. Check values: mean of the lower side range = 13.3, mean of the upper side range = 11.2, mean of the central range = 12.9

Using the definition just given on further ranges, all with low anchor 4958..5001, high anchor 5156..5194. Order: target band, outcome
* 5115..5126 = -0.104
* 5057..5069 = -0.050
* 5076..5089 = -0.029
